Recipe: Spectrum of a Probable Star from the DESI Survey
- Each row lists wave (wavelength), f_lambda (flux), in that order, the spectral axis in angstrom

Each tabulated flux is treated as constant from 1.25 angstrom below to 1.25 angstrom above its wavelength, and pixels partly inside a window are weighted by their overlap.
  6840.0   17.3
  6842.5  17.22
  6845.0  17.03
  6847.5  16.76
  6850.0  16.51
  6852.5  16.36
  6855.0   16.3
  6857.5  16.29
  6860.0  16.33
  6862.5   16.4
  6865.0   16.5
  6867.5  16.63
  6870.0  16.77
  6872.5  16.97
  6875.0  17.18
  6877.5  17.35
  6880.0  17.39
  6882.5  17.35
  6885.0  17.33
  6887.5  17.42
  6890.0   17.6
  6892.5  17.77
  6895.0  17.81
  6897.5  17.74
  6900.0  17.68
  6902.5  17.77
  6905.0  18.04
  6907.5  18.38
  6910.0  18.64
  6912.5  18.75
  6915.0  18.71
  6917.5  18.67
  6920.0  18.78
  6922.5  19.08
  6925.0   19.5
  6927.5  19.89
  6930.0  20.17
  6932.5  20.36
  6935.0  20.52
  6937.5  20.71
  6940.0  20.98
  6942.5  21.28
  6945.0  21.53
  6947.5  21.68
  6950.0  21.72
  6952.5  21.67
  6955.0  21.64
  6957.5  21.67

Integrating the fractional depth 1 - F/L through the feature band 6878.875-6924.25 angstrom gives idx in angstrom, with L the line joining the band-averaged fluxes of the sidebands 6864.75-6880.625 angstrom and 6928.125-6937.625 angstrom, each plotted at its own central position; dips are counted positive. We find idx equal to 1.3 angstrom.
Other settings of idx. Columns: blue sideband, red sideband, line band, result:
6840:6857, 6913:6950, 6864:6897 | 1.5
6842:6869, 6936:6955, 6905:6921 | 0.8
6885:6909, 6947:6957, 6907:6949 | 0.2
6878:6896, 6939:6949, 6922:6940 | 0.3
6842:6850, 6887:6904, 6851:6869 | 0.8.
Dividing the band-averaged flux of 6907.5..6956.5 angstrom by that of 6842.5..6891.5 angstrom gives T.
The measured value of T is 1.2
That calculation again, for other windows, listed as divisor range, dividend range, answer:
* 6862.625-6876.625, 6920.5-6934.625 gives 1.18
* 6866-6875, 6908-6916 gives 1.11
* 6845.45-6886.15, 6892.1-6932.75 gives 1.11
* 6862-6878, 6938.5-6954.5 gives 1.28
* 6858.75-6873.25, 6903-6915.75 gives 1.11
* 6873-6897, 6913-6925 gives 1.08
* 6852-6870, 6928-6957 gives 1.28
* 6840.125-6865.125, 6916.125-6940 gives 1.19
